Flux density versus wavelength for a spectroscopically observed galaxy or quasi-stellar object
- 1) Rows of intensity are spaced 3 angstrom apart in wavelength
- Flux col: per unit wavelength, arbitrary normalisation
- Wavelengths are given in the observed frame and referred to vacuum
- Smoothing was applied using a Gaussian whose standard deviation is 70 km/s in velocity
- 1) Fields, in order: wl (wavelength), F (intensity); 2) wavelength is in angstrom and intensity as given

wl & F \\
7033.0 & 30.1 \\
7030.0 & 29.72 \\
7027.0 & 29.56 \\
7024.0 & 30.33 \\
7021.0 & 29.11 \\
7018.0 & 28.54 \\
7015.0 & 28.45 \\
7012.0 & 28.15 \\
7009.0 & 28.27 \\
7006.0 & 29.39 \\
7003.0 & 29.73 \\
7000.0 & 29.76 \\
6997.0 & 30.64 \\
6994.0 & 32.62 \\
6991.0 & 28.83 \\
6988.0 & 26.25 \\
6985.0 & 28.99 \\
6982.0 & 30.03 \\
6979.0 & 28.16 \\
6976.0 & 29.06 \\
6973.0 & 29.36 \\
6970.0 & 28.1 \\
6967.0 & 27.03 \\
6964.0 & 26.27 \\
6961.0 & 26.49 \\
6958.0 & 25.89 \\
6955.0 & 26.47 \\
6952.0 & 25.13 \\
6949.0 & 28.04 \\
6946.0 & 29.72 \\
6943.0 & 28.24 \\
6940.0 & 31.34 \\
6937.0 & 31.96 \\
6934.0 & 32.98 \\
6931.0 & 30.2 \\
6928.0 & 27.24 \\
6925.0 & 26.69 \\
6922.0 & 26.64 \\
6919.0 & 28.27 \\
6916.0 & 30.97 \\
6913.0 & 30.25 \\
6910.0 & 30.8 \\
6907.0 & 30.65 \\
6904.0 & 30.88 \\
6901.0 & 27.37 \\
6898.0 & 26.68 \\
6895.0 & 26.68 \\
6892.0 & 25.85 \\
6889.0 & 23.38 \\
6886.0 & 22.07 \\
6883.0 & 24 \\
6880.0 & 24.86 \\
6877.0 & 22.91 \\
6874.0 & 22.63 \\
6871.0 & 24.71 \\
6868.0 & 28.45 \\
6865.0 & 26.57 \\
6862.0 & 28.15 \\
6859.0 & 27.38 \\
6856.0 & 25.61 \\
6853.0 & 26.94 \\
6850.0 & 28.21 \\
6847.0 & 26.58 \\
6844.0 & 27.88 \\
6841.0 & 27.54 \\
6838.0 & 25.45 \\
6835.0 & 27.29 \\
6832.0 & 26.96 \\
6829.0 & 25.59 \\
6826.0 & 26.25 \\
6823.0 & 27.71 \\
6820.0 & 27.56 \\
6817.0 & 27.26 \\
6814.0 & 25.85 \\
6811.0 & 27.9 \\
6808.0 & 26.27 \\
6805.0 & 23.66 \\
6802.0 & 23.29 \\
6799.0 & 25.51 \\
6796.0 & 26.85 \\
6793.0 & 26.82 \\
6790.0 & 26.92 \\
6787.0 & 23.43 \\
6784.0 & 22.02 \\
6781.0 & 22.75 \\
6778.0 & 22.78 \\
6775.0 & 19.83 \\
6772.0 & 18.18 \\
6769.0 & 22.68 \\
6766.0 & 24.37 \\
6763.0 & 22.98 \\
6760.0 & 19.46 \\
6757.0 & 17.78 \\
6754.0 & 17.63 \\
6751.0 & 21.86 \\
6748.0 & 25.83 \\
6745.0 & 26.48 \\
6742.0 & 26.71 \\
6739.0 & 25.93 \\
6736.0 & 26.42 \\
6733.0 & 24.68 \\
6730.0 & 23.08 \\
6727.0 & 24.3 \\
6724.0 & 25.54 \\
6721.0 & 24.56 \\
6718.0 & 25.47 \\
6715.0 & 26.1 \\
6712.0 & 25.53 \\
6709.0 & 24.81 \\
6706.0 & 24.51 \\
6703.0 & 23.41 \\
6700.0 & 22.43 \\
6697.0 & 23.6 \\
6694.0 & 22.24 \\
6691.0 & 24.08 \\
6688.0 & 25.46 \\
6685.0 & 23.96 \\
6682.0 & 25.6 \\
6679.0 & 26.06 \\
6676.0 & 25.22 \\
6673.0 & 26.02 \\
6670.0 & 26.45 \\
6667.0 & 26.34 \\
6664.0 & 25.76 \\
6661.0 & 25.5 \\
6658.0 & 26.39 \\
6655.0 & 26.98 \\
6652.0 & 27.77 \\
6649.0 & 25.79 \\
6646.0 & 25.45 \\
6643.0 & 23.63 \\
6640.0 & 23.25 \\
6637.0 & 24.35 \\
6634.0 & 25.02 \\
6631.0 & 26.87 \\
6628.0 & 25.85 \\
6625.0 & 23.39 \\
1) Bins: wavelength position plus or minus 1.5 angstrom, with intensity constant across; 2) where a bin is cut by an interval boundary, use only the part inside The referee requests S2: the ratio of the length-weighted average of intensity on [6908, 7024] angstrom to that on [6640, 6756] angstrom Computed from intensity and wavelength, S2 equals 1.2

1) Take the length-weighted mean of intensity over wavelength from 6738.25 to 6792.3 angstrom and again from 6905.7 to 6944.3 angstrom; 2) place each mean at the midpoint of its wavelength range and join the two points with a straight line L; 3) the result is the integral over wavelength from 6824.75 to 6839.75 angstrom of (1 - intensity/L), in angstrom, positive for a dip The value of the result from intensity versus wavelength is -0.42 angstrom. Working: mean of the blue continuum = 22.7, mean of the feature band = 26.3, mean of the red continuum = 29.7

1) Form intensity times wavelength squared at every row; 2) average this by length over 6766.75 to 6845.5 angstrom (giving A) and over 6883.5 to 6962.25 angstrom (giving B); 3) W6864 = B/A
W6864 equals 1.2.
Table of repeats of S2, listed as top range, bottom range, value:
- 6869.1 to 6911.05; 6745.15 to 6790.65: 1.18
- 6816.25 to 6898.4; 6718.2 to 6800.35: 1.11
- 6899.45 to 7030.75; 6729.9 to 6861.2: 1.16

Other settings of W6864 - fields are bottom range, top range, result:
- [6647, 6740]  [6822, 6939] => 1.14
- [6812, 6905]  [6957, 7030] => 1.14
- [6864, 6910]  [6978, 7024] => 1.16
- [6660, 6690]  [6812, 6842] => 1.09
